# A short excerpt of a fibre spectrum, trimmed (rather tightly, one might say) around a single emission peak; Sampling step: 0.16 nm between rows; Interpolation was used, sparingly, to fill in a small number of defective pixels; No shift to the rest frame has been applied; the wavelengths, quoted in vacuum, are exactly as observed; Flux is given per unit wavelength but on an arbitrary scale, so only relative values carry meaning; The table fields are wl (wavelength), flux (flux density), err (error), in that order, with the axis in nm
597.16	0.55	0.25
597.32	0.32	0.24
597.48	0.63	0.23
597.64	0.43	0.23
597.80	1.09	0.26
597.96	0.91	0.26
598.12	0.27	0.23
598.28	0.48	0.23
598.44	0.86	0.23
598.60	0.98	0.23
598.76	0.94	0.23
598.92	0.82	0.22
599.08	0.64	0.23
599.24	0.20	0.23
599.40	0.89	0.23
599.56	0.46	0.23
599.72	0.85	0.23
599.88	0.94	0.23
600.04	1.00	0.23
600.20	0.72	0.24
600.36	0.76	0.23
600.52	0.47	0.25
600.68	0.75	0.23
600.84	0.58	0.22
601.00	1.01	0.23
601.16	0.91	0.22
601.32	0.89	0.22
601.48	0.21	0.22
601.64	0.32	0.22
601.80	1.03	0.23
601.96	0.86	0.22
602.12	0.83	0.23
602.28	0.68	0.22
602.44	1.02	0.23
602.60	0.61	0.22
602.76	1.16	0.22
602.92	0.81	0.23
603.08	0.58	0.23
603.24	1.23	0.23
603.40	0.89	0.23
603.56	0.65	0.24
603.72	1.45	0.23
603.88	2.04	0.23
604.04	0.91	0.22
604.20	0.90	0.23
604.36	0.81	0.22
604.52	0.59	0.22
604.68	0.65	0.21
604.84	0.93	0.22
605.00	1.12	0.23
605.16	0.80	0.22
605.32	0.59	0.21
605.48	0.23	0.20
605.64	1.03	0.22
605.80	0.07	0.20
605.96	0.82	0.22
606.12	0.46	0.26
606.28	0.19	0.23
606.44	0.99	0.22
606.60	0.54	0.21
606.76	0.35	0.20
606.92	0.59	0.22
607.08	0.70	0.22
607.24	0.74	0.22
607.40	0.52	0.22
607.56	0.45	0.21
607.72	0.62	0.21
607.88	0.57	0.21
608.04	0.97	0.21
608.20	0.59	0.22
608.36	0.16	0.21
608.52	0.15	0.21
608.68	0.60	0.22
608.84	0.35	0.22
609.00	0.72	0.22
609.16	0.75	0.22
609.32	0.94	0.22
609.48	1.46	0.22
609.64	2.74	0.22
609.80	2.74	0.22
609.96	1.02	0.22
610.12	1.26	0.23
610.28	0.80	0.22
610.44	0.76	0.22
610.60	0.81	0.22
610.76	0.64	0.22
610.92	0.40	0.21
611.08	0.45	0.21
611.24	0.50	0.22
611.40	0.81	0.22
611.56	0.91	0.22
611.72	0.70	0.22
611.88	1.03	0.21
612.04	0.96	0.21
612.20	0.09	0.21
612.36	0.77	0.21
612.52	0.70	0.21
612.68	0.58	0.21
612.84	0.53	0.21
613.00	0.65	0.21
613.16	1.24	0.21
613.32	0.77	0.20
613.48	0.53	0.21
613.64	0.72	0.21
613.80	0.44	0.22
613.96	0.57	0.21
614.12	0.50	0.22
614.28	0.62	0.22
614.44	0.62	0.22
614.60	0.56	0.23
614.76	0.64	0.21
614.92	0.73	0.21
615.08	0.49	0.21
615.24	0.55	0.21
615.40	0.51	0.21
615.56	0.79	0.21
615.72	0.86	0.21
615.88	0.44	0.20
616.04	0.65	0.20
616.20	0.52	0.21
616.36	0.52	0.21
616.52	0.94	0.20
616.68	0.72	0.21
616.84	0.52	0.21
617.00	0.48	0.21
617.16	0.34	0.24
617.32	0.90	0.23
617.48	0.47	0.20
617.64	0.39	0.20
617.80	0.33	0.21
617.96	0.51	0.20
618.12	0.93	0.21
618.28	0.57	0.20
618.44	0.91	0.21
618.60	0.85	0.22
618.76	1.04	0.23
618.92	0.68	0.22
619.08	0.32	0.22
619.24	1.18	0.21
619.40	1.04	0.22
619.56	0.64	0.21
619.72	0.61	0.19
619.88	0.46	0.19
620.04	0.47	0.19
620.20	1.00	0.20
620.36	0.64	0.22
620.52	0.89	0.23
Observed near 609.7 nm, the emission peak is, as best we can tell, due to [O III]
